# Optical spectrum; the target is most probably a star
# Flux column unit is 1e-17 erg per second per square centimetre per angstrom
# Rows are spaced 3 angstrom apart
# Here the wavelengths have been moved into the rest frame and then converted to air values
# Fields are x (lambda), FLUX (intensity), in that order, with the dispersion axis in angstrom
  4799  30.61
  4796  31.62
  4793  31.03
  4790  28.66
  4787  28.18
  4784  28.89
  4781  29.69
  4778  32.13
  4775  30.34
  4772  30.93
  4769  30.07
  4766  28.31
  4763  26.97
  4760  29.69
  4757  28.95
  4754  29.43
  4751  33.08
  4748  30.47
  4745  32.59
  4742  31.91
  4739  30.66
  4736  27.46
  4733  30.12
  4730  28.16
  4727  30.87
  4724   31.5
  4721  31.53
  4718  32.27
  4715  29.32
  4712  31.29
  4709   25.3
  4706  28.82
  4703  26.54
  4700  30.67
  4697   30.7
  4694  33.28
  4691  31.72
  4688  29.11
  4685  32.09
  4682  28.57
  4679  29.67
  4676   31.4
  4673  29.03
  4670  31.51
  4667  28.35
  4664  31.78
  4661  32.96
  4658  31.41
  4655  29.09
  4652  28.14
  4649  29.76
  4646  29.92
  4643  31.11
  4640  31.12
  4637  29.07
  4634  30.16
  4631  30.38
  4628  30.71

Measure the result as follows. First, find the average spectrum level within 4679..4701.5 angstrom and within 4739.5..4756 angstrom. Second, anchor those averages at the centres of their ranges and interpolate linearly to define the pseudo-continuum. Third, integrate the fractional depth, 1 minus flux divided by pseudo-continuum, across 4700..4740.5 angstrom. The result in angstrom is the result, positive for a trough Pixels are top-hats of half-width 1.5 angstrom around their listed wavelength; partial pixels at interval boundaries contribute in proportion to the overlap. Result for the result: 2.0 angstrom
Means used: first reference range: 30.8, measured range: 29.6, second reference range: 31.4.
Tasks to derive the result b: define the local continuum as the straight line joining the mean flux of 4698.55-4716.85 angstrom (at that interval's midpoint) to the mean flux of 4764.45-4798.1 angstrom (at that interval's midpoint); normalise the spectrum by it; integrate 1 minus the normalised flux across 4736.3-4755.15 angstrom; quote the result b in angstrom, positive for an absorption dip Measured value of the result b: -1.13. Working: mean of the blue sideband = 28.7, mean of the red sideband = 30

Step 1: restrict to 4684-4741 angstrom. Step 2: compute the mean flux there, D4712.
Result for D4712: 30.1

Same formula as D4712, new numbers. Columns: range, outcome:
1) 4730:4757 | 30.5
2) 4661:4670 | 30.8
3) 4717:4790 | 30.1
